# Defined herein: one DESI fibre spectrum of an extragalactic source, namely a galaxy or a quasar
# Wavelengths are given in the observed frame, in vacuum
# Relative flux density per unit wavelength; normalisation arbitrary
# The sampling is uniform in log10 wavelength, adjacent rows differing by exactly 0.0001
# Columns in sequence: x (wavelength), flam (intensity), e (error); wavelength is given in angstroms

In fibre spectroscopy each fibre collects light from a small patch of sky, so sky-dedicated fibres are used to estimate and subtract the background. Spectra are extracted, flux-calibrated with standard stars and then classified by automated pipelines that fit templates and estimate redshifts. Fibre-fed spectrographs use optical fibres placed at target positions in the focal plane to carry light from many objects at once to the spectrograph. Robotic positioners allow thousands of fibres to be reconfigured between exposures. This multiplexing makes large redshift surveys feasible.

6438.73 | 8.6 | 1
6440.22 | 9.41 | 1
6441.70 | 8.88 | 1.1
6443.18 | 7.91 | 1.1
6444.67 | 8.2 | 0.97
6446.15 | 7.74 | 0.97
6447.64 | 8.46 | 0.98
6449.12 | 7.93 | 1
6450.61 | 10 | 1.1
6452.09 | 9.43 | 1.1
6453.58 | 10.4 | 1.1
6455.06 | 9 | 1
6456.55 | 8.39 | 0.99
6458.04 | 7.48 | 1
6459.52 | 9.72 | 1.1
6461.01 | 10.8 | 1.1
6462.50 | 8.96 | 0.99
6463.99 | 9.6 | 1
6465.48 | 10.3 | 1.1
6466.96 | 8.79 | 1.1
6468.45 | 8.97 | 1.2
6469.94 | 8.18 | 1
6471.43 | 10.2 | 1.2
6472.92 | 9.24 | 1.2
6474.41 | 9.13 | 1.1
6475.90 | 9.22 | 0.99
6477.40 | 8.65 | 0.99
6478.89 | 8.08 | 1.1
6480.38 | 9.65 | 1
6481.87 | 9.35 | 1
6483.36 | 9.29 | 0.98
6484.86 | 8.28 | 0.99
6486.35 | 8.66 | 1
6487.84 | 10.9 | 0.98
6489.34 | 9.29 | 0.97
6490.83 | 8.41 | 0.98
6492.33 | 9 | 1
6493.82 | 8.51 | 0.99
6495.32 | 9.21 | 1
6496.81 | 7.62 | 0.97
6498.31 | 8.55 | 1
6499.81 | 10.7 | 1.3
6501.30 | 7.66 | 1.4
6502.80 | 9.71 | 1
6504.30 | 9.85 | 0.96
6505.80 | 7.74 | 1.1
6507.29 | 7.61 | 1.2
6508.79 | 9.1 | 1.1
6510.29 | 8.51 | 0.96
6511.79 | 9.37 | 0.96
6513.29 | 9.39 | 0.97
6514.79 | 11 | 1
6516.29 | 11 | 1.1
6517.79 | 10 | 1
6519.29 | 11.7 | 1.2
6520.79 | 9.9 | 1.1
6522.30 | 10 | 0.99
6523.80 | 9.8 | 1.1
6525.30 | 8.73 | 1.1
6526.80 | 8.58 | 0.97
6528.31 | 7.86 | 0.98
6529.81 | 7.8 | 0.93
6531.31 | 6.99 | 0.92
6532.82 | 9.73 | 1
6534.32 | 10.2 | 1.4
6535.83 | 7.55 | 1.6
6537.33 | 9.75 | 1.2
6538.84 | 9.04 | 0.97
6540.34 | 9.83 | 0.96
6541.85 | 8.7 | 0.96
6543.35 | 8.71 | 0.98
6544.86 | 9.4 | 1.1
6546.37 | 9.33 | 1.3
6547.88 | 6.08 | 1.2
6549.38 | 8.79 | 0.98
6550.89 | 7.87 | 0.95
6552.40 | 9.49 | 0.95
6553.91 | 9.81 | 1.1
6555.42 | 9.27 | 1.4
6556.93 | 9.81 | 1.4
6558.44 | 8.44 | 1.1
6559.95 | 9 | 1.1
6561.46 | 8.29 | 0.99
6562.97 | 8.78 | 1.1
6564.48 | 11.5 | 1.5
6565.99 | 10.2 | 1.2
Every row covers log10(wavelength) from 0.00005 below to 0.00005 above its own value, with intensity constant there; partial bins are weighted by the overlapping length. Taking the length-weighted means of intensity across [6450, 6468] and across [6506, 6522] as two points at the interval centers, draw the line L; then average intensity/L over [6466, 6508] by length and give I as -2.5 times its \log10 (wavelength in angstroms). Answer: 0.07 mag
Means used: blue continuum 9.4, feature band 8.95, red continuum 9.7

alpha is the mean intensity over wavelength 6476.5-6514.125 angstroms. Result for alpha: 8.93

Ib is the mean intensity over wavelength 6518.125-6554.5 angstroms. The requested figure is 8.99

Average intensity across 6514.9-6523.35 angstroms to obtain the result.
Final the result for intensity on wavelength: 10.5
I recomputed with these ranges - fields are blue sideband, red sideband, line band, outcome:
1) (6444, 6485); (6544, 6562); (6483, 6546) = -0.03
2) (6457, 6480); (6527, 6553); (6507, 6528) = -0.10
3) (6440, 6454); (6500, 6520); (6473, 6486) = 0.02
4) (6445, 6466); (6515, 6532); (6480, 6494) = 0.01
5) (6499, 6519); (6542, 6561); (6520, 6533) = 0.05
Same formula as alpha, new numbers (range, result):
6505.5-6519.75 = 9.56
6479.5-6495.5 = 9.13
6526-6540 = 8.65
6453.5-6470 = 9.21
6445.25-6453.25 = 8.79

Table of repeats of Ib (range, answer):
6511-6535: 9.5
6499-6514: 8.96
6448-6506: 9.11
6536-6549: 8.8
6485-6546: 9.14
